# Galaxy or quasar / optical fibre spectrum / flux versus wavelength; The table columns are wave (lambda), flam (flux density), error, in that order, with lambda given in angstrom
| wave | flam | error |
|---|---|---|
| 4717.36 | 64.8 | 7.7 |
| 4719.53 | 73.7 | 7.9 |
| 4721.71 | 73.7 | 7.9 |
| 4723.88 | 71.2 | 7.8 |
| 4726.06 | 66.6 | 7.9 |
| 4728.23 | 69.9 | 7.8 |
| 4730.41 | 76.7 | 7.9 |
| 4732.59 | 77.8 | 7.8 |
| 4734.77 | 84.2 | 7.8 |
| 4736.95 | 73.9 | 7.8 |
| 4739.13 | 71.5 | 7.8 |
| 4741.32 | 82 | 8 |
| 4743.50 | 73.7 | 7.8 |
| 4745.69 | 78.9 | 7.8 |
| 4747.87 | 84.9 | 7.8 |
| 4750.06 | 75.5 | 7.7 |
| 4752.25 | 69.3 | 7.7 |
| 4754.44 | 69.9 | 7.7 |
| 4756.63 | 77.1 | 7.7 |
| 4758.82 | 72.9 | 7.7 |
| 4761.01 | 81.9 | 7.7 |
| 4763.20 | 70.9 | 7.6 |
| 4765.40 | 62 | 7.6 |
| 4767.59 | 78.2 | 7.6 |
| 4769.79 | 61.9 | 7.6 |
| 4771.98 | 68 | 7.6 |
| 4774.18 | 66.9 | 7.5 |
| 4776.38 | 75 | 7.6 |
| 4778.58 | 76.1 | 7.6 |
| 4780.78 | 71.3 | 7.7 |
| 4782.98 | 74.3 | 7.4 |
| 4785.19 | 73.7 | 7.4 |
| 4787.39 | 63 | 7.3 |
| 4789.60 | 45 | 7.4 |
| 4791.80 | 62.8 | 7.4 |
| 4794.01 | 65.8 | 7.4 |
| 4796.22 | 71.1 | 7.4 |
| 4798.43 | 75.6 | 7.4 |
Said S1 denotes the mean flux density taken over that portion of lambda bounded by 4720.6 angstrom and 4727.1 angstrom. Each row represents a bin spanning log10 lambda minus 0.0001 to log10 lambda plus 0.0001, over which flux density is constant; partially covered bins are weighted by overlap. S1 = 70.5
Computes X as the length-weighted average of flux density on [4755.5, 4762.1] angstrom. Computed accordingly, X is 77.3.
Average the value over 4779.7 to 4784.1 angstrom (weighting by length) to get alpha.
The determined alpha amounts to 72.7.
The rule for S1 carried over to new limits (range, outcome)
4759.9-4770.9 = 71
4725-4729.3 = 68.4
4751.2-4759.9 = 72.3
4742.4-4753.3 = 76.5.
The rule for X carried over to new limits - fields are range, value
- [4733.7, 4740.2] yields 76.6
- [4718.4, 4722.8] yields 73.6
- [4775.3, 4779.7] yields 75.6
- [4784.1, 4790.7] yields 60.6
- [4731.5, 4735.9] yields 80.9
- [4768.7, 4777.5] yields 68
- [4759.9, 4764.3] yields 76.4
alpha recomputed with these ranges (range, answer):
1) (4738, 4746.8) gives 76.5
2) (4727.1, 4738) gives 76.5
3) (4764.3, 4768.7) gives 70.1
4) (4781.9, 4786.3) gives 73.9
